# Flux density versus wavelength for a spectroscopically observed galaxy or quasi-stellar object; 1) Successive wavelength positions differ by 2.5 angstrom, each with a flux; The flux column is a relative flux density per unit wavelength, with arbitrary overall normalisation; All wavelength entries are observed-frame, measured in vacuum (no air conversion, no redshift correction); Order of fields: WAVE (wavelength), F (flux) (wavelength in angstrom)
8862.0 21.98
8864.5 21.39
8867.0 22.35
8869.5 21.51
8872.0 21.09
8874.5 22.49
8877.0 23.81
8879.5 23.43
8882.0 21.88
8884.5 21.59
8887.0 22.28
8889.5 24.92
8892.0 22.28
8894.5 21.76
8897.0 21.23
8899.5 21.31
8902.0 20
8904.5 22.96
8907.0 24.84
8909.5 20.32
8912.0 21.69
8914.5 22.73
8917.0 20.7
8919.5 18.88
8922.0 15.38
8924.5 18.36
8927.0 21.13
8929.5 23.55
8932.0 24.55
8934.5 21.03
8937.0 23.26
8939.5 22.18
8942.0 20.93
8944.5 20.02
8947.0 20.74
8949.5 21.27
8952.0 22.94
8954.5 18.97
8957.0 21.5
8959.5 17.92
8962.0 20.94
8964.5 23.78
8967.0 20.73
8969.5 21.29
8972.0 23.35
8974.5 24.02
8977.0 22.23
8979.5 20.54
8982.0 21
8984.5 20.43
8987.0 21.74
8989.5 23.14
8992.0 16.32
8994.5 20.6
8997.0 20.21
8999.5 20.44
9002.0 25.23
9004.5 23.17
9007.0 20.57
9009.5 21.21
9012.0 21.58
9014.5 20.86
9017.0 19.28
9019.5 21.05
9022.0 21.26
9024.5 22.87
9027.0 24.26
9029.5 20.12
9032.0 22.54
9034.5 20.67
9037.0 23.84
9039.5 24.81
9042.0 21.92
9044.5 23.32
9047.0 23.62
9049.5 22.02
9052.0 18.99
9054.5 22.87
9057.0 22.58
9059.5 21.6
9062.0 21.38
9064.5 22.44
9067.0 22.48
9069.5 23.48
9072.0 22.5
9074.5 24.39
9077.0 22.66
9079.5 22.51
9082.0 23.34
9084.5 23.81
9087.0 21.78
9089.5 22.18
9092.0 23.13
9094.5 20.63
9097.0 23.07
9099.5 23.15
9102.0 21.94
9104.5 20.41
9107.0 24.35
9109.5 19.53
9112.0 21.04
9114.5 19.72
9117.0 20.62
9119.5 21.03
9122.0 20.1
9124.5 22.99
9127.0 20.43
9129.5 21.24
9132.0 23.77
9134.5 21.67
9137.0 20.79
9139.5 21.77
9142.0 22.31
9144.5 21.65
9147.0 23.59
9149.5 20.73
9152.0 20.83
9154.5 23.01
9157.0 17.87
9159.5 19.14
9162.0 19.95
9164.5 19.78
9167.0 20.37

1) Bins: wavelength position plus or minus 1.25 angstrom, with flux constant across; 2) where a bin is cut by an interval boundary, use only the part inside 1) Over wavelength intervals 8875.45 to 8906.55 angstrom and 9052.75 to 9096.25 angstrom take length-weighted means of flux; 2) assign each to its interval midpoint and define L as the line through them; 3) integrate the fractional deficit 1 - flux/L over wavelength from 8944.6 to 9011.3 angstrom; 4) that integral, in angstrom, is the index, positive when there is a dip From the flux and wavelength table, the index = 3.4 angstrom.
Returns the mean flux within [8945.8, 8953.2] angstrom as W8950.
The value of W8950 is 21.6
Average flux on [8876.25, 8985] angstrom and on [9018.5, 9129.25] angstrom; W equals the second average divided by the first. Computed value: 1.0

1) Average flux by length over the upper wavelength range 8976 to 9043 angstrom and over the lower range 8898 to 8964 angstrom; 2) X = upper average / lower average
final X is 1.02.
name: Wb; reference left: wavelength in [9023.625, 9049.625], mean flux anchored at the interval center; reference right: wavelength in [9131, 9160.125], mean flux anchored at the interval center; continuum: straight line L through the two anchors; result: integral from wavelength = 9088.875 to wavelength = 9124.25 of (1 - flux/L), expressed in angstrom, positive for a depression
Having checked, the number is 0.6 angstrom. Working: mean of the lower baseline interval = 22.8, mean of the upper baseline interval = 21.5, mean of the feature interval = 21.5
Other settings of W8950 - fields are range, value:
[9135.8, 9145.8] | 21.6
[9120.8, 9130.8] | 21.2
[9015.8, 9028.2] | 21.7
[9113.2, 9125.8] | 20.9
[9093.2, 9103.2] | 22.2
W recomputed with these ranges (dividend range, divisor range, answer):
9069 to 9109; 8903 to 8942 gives 1.06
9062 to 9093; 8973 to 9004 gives 1.07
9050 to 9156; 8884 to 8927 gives 1.03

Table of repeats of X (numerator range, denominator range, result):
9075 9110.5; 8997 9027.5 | 1.03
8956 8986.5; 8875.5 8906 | 0.96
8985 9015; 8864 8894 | 0.95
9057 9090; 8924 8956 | 1.05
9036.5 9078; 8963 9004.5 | 1.05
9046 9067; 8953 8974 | 1.04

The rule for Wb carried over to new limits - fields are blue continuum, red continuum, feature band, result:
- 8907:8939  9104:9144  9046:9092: -2.5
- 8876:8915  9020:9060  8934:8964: 1.7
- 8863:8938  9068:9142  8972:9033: 1.1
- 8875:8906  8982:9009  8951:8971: 0.5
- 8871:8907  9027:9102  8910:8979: 3.5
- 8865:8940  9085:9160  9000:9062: -1.2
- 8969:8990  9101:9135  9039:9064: -0.7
